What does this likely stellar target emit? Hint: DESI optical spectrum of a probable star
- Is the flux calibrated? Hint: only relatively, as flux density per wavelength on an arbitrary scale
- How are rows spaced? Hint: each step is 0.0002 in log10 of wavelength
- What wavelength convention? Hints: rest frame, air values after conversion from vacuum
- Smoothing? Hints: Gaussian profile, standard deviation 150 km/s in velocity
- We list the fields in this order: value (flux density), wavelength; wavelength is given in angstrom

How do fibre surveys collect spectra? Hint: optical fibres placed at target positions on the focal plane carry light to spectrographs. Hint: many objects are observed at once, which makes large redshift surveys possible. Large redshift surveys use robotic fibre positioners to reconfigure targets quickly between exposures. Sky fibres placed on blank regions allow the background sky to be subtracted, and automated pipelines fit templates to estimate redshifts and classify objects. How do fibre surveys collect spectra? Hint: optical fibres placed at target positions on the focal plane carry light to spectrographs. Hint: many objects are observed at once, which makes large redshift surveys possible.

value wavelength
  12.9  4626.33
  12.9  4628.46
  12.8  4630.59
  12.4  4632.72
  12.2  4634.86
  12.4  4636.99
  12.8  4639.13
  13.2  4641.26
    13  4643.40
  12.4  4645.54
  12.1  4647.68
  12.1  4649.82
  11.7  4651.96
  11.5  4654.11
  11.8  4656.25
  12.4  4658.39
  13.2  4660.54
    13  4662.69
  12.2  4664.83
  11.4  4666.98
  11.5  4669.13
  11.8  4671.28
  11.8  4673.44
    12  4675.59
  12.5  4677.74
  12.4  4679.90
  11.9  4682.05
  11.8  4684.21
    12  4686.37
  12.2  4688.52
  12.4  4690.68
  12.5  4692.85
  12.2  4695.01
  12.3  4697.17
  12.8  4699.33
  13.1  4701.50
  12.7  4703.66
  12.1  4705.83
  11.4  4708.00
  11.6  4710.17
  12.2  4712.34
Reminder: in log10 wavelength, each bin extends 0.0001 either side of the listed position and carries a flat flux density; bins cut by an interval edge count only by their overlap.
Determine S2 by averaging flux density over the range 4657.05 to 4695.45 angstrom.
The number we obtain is 12.2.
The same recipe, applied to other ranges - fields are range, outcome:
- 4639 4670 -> 12.3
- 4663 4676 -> 11.8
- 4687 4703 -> 12.5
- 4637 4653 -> 12.5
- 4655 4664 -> 12.6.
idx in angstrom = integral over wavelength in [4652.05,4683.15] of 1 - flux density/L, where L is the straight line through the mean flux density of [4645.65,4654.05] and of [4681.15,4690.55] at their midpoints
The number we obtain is -0.3 angstrom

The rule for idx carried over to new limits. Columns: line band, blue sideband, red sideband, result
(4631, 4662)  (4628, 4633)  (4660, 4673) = 0.2 angstrom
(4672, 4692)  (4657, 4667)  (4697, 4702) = 0.9 angstrom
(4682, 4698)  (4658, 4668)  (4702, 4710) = 0.1 angstrom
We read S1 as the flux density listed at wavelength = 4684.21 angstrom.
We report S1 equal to 11.8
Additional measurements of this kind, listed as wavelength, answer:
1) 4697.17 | 12.3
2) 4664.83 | 12.2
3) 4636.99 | 12.4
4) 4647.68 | 12.1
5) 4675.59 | 12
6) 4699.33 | 12.8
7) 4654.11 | 11.5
